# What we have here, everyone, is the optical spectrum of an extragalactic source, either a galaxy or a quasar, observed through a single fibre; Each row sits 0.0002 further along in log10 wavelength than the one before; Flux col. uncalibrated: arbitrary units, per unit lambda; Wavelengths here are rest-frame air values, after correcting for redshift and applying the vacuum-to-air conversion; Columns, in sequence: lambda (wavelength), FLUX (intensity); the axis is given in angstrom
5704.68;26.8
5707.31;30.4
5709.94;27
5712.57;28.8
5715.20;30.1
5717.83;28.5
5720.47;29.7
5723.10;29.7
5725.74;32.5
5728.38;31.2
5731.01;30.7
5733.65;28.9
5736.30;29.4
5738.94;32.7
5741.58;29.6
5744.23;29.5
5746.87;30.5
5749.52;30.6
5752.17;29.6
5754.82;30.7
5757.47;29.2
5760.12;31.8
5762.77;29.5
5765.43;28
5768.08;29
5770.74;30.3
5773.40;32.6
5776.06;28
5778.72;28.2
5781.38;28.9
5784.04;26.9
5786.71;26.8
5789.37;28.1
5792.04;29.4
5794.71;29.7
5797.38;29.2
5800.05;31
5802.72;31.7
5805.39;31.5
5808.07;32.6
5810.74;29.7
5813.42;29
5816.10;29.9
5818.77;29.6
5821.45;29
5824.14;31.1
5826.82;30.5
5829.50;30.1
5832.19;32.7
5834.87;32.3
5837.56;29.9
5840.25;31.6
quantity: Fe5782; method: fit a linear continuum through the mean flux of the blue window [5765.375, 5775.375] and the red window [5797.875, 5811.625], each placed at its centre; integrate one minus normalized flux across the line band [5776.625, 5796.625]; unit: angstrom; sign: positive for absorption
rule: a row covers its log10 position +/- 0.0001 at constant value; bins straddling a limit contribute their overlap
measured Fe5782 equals 1.5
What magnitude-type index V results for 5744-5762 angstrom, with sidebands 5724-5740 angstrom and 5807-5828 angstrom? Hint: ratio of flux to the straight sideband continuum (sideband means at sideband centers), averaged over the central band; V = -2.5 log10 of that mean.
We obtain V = 0.01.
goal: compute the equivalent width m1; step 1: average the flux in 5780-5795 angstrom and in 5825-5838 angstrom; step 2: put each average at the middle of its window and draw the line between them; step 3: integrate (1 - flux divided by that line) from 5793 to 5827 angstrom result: -0.70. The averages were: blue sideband 28.2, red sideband 31.2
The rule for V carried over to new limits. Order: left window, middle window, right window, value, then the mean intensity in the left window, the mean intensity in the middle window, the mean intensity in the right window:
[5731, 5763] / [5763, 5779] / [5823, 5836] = 0.040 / 30.2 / 29.4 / 31.3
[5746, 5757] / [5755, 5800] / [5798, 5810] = 0.060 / 30.2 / 29.2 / 31.5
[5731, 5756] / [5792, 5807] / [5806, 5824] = -0.015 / 30.2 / 30.5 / 30.1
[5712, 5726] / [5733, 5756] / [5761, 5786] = -0.028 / 29.7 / 30.2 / 29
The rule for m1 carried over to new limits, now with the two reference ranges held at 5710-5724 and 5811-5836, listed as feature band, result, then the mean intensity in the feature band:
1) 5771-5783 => 0.17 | 29.4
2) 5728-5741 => -0.50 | 30.5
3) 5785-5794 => 0.56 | 28.1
